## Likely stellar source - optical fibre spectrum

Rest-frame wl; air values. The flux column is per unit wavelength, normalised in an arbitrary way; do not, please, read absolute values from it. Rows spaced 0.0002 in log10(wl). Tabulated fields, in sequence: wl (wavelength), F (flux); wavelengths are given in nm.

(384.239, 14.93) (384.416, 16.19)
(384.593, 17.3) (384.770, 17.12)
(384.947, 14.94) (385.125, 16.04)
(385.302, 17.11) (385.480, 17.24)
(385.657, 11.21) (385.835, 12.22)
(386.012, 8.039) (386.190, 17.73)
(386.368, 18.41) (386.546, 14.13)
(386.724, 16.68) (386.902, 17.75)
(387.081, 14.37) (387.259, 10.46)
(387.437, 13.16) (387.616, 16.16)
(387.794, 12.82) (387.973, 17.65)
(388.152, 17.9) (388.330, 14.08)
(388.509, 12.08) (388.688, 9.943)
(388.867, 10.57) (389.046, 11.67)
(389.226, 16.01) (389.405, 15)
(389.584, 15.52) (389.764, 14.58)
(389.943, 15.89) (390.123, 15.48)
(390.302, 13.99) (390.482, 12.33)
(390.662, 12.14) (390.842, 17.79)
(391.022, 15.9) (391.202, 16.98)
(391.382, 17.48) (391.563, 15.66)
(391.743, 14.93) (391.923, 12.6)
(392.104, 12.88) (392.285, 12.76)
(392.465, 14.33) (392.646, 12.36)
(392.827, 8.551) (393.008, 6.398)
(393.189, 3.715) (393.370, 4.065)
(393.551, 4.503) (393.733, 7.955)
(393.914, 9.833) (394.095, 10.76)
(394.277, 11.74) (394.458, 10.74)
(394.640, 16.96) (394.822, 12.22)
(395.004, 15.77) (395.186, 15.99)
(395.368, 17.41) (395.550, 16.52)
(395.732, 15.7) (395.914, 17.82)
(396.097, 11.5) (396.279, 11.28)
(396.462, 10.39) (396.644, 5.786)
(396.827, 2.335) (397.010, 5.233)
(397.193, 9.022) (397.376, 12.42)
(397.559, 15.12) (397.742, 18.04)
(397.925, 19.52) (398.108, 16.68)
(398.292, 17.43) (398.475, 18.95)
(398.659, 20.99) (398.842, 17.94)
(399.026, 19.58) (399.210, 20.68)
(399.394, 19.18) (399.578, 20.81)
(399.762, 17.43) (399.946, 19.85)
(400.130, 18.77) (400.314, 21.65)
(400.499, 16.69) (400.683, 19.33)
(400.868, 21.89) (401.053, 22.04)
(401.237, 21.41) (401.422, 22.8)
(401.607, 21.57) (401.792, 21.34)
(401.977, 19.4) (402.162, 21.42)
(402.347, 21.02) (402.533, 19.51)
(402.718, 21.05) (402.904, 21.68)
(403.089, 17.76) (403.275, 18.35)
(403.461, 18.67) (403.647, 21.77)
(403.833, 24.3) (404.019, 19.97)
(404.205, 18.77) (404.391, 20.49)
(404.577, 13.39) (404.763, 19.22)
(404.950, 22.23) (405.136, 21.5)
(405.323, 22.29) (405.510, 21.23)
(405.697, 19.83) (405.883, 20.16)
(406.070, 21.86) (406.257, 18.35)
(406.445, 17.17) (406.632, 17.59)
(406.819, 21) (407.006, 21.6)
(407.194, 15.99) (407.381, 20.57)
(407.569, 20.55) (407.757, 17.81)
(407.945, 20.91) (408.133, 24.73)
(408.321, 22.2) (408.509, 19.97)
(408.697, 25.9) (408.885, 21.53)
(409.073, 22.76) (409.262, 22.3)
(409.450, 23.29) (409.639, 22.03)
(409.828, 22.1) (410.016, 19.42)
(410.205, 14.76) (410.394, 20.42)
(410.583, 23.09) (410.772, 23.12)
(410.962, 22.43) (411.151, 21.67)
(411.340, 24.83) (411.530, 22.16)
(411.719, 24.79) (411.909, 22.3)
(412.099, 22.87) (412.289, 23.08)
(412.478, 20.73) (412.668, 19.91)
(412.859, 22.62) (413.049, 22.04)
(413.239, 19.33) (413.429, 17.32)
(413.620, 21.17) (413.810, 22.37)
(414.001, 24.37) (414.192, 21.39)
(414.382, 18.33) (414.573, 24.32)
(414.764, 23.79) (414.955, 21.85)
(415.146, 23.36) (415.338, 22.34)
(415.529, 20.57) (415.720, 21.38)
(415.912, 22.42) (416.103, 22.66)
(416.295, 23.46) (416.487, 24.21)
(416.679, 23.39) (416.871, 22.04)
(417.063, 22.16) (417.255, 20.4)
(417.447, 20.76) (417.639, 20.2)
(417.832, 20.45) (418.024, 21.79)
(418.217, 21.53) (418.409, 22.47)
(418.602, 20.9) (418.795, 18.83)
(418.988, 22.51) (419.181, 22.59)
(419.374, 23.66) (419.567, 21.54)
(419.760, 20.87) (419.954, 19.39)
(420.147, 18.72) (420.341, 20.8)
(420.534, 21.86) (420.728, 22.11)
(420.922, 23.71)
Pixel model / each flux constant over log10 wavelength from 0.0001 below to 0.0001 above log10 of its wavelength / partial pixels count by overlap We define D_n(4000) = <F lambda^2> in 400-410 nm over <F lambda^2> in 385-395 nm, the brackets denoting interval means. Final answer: 1.68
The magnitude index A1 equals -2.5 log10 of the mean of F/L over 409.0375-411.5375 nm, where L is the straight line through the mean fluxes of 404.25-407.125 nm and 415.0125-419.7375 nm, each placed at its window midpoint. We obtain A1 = -0.05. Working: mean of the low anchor 19.8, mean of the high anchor 21.9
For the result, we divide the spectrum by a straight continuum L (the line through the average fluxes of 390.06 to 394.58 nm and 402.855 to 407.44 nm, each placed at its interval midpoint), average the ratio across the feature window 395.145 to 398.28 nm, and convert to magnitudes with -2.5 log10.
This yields 0.12 mag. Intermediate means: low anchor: 11.8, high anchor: 19.8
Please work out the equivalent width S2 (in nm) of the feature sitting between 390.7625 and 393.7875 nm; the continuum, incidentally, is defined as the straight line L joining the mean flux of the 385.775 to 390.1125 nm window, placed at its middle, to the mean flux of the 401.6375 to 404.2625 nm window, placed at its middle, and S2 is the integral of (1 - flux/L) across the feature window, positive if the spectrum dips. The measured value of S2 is 0.80 nm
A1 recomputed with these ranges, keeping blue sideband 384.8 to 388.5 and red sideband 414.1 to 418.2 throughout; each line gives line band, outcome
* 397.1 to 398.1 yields 0.17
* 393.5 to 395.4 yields 0.35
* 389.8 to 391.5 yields 0.04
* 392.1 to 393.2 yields 0.49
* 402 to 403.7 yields -0.07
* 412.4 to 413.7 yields 0.04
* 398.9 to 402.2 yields -0.12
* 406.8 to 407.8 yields 0.01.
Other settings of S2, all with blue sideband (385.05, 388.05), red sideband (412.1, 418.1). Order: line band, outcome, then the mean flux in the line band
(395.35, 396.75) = 0.34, 13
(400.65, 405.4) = -0.44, 20.5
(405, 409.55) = -0.24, 20.9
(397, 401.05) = -0.02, 18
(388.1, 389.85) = 0.20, 13.6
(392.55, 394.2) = 0.88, 7.63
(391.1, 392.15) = 0.05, 15.2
